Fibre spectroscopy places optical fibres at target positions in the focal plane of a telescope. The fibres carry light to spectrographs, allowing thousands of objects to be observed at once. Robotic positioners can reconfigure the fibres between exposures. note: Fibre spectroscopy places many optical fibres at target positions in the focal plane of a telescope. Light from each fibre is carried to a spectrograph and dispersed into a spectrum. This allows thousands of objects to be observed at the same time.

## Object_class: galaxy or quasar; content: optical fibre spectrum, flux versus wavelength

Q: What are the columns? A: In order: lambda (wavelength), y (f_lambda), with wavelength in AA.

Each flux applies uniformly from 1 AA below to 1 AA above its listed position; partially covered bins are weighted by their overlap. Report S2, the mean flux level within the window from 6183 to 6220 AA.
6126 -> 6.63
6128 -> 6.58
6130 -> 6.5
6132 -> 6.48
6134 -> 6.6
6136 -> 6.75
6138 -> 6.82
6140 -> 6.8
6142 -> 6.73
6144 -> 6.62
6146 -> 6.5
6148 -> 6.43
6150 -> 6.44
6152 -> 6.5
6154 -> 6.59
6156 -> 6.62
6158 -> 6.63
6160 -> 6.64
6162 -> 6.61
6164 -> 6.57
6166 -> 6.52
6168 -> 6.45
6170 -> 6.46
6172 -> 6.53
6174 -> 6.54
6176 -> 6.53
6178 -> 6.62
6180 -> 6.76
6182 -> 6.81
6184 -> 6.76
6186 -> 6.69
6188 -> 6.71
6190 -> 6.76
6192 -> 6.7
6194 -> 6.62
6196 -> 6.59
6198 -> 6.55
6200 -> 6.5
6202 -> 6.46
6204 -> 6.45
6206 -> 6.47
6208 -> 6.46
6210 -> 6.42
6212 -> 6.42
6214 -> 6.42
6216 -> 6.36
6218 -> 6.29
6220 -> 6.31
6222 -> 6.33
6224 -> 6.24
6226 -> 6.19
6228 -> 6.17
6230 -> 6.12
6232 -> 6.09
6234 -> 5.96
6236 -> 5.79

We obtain 6.53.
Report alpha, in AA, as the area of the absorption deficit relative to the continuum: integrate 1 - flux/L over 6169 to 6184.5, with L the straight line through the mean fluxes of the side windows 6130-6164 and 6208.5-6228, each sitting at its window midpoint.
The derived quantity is -0.32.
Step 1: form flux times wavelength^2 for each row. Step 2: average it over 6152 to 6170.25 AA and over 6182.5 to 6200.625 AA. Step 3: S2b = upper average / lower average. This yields 1.02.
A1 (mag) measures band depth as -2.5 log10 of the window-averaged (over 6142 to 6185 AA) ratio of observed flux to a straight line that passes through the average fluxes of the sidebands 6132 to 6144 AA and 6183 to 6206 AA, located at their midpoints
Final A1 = 0.01 mag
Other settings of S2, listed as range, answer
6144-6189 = 6.59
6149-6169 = 6.56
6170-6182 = 6.6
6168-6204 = 6.61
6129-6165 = 6.6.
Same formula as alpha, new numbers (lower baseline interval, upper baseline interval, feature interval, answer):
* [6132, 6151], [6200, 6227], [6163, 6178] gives 0.01 AA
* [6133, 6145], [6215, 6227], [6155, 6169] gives 0.05 AA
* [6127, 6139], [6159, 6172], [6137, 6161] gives -0.10 AA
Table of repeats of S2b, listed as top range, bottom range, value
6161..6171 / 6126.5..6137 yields 1.00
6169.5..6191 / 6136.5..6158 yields 1.02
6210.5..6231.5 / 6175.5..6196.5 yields 0.95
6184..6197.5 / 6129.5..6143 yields 1.02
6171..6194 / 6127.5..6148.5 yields 1.02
